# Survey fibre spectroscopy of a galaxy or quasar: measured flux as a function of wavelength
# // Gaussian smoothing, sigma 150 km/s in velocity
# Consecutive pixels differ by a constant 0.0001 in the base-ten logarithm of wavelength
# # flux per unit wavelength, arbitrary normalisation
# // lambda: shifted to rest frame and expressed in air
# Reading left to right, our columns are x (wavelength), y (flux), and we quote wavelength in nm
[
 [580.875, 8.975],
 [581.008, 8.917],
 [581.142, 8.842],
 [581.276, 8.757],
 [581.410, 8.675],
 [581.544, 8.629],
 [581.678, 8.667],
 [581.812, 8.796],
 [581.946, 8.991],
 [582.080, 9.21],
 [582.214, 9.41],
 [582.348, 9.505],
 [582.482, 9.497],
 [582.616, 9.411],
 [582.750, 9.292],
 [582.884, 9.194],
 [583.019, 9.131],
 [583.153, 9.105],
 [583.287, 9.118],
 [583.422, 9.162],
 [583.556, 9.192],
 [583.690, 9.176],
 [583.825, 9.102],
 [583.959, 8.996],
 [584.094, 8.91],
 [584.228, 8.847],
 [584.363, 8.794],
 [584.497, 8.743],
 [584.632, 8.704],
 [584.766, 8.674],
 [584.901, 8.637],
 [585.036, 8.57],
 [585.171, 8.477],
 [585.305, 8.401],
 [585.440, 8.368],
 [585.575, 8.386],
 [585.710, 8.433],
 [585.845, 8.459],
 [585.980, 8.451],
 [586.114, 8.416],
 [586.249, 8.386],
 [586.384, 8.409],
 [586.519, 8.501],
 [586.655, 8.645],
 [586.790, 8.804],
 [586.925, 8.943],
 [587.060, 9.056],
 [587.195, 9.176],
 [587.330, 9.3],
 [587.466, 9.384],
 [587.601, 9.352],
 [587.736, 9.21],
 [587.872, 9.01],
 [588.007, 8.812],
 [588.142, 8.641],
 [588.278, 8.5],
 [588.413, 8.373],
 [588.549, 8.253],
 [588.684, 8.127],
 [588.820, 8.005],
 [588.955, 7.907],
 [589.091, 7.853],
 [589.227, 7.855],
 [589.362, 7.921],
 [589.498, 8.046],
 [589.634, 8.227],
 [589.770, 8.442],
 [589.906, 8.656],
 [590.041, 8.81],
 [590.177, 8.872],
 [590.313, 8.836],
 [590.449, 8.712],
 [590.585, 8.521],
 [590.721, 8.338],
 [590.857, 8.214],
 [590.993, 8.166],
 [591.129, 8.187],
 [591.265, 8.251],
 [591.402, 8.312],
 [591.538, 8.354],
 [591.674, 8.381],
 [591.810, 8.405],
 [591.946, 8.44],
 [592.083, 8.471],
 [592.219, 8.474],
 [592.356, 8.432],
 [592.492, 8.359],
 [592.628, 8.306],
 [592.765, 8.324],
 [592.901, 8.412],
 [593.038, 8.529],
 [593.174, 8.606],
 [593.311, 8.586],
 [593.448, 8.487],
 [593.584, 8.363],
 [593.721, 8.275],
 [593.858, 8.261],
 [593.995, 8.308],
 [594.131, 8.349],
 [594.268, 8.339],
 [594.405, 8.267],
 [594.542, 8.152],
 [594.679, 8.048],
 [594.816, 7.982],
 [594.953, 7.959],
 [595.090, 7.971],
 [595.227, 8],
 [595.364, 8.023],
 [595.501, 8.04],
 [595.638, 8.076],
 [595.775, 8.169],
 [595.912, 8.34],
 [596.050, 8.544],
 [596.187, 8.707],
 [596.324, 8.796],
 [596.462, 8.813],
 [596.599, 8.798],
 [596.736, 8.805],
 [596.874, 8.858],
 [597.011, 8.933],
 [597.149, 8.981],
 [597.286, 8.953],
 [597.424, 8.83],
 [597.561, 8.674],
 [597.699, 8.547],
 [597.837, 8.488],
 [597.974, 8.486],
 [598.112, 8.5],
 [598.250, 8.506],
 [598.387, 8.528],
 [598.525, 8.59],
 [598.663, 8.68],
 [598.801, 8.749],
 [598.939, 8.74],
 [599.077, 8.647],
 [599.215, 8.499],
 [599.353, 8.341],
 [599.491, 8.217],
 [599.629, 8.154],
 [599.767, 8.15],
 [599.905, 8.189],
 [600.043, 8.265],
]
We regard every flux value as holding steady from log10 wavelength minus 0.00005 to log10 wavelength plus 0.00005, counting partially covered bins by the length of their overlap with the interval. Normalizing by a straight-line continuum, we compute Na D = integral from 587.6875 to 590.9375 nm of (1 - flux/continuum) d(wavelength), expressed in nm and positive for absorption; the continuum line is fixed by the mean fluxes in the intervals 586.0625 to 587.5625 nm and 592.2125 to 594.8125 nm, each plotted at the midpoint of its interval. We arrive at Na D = 0.088 nm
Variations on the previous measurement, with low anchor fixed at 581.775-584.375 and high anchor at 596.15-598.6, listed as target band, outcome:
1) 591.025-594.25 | 0.17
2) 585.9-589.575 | 0.18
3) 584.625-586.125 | 0.10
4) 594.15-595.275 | 0.09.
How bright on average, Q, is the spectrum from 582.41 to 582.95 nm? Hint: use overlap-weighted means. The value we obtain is 9.36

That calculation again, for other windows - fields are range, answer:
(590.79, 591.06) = 8.19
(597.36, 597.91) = 8.64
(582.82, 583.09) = 9.14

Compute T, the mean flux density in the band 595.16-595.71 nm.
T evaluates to 8.04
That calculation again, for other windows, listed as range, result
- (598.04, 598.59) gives 8.53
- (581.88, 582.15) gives 9.11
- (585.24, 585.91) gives 8.4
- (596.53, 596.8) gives 8.83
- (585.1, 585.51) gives 8.42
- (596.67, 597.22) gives 8.89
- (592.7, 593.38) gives 8.49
